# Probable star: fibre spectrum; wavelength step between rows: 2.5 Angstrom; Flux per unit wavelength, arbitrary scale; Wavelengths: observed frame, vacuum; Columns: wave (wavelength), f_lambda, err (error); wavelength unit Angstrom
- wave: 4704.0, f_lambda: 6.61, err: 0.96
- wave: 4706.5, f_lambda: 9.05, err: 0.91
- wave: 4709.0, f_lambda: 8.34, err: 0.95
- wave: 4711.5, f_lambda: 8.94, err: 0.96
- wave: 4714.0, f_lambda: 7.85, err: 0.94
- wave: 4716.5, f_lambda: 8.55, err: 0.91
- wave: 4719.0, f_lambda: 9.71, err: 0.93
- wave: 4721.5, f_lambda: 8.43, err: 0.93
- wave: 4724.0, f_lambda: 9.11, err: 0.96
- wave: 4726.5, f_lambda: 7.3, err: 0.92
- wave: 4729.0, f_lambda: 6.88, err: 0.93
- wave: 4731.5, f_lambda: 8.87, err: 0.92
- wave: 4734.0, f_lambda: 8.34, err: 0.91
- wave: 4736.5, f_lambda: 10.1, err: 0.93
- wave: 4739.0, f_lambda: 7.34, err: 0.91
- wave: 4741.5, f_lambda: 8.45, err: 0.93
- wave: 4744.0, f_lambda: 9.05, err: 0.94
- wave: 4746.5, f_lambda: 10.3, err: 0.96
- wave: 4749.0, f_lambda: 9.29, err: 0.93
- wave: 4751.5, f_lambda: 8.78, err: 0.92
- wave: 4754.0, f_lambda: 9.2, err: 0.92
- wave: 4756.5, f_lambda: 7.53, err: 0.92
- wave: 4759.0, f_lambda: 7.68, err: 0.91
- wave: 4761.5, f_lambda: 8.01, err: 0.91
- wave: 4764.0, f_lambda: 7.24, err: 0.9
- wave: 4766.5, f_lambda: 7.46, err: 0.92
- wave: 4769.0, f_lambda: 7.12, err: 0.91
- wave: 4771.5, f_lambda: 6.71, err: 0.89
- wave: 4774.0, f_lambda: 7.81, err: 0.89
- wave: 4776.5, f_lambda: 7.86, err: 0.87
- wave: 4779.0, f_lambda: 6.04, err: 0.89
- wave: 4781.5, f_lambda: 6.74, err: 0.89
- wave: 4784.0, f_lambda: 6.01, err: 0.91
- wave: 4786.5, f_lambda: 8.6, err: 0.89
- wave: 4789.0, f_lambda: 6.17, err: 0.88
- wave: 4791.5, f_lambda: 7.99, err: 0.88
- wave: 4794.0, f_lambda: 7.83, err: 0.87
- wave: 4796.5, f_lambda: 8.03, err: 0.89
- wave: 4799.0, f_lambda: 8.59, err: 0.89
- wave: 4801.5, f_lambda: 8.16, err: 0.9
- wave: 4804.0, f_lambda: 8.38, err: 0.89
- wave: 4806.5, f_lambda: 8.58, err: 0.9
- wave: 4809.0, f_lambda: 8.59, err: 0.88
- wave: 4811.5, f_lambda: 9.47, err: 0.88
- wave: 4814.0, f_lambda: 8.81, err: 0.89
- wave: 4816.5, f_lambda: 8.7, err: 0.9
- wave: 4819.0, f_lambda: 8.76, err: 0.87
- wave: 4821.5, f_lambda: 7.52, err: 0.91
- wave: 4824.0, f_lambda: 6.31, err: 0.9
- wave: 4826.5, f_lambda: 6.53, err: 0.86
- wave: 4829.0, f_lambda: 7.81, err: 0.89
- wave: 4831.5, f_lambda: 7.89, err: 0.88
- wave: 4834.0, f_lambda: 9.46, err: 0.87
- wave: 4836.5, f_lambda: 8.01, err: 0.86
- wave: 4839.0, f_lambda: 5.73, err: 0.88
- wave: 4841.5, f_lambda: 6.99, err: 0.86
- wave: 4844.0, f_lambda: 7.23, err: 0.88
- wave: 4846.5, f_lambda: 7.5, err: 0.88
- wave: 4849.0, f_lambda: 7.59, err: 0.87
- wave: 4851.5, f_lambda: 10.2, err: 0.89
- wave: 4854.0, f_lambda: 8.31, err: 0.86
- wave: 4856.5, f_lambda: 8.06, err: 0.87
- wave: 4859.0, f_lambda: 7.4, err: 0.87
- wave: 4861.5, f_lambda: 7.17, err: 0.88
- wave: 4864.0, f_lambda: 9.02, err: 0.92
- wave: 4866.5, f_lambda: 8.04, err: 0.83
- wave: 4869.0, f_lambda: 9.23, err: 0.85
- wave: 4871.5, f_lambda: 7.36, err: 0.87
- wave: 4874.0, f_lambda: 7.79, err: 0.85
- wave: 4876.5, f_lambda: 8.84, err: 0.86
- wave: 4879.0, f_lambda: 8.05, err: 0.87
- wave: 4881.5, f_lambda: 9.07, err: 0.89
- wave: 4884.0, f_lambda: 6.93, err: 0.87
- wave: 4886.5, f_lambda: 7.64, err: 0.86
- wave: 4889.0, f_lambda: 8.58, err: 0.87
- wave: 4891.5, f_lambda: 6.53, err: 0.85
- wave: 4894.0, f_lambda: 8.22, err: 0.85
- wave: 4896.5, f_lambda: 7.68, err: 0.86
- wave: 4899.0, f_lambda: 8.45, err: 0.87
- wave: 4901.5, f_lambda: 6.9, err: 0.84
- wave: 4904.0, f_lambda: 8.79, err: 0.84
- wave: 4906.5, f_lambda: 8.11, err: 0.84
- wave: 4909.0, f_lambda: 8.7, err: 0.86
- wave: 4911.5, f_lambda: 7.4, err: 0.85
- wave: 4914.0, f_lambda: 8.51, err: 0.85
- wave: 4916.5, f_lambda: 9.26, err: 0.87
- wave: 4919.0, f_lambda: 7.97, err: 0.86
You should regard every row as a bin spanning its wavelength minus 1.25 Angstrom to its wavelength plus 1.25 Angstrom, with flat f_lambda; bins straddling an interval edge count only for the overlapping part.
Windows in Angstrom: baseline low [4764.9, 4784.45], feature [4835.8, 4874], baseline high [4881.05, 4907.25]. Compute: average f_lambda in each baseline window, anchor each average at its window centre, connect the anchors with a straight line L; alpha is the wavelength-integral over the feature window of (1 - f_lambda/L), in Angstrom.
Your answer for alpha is -1.3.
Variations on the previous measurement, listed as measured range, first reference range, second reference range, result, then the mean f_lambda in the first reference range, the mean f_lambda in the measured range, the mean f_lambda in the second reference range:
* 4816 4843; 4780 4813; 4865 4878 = 1.66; 7.93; 7.58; 8.26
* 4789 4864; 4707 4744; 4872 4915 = 1.97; 8.48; 7.97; 8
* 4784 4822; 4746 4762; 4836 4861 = -0.40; 8.64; 8.22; 7.68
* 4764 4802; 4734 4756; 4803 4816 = 6.28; 8.97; 7.39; 8.77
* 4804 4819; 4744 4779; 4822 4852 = -2.10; 8.04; 8.79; 7.54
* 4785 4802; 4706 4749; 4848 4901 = 1.05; 8.64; 7.87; 8.09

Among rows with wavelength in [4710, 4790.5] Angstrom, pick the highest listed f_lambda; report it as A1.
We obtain 10.3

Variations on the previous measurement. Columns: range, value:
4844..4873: 10.2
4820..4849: 9.46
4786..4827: 9.47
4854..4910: 9.23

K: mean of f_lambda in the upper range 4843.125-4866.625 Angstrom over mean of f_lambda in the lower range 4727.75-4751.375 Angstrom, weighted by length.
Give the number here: 0.9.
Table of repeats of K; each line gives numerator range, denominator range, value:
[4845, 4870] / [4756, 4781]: 1.12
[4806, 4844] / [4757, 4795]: 1.09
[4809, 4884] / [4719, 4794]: 1.01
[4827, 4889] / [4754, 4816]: 1.03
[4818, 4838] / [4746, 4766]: 0.92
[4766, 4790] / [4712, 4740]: 0.84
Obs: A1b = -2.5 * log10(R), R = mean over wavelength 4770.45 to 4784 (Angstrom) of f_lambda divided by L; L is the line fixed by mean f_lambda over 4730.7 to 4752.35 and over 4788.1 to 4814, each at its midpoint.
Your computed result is 0.223 mag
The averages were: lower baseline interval 8.95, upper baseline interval 8.24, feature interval 6.94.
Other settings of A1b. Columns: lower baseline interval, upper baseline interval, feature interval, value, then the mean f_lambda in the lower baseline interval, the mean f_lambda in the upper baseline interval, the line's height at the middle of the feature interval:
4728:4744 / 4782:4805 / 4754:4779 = 0.08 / 8.41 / 7.71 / 8.04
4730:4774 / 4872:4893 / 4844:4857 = -0.03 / 8.3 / 7.91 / 8.01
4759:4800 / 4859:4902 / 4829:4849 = 0.02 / 7.39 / 7.97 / 7.73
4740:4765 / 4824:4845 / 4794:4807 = -0.06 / 8.55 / 7.39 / 7.87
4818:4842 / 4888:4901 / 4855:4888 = -0.05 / 7.5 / 7.82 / 7.71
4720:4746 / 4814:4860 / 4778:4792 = 0.18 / 8.45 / 7.81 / 8.13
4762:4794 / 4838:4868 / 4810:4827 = -0.08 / 7.19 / 7.8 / 7.52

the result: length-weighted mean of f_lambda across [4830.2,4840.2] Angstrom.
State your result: 7.78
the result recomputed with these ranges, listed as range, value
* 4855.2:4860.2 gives 7.74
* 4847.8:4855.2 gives 8.71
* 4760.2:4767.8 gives 7.57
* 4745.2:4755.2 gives 9.39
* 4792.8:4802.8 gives 8.16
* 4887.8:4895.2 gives 7.77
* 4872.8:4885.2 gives 8.14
